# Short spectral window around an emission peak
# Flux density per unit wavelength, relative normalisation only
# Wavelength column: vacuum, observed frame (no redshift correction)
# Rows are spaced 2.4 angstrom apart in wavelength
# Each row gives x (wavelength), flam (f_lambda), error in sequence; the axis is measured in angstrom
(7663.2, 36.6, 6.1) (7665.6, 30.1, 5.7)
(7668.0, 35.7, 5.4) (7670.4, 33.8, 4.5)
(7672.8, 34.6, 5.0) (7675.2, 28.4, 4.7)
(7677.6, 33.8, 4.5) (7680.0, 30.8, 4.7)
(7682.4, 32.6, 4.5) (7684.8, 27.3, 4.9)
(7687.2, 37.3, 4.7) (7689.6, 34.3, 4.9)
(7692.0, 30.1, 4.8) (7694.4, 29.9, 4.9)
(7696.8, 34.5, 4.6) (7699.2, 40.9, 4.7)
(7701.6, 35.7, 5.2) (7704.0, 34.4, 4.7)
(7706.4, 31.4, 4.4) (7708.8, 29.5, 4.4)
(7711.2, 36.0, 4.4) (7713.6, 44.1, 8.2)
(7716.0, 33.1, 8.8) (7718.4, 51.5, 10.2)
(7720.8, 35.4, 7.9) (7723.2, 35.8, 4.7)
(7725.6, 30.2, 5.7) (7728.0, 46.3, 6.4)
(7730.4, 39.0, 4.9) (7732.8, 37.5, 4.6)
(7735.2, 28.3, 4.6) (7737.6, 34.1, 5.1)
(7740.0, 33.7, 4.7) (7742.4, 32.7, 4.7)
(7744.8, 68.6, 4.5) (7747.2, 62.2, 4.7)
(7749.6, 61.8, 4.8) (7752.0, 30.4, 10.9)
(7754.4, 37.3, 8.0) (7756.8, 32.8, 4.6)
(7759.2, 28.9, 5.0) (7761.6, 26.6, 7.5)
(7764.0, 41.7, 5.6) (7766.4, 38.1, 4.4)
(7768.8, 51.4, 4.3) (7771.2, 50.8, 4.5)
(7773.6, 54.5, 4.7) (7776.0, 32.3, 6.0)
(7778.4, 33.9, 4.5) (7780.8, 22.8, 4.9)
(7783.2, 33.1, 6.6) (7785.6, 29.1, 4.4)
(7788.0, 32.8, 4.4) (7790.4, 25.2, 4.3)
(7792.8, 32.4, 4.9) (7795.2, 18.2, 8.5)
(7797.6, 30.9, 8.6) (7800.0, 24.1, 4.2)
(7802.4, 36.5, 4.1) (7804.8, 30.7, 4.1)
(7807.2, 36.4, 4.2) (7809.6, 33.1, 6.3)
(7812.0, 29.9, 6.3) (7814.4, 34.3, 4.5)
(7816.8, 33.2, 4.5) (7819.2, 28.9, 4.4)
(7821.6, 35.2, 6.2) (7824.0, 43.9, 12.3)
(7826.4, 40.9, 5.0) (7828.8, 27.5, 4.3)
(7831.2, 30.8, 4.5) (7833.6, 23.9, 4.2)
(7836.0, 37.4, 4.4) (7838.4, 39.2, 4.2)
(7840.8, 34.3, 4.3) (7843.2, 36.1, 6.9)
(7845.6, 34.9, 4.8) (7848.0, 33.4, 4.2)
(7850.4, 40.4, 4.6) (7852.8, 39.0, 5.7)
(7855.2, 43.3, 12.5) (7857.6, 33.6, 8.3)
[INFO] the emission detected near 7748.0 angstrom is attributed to H-alpha 6563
